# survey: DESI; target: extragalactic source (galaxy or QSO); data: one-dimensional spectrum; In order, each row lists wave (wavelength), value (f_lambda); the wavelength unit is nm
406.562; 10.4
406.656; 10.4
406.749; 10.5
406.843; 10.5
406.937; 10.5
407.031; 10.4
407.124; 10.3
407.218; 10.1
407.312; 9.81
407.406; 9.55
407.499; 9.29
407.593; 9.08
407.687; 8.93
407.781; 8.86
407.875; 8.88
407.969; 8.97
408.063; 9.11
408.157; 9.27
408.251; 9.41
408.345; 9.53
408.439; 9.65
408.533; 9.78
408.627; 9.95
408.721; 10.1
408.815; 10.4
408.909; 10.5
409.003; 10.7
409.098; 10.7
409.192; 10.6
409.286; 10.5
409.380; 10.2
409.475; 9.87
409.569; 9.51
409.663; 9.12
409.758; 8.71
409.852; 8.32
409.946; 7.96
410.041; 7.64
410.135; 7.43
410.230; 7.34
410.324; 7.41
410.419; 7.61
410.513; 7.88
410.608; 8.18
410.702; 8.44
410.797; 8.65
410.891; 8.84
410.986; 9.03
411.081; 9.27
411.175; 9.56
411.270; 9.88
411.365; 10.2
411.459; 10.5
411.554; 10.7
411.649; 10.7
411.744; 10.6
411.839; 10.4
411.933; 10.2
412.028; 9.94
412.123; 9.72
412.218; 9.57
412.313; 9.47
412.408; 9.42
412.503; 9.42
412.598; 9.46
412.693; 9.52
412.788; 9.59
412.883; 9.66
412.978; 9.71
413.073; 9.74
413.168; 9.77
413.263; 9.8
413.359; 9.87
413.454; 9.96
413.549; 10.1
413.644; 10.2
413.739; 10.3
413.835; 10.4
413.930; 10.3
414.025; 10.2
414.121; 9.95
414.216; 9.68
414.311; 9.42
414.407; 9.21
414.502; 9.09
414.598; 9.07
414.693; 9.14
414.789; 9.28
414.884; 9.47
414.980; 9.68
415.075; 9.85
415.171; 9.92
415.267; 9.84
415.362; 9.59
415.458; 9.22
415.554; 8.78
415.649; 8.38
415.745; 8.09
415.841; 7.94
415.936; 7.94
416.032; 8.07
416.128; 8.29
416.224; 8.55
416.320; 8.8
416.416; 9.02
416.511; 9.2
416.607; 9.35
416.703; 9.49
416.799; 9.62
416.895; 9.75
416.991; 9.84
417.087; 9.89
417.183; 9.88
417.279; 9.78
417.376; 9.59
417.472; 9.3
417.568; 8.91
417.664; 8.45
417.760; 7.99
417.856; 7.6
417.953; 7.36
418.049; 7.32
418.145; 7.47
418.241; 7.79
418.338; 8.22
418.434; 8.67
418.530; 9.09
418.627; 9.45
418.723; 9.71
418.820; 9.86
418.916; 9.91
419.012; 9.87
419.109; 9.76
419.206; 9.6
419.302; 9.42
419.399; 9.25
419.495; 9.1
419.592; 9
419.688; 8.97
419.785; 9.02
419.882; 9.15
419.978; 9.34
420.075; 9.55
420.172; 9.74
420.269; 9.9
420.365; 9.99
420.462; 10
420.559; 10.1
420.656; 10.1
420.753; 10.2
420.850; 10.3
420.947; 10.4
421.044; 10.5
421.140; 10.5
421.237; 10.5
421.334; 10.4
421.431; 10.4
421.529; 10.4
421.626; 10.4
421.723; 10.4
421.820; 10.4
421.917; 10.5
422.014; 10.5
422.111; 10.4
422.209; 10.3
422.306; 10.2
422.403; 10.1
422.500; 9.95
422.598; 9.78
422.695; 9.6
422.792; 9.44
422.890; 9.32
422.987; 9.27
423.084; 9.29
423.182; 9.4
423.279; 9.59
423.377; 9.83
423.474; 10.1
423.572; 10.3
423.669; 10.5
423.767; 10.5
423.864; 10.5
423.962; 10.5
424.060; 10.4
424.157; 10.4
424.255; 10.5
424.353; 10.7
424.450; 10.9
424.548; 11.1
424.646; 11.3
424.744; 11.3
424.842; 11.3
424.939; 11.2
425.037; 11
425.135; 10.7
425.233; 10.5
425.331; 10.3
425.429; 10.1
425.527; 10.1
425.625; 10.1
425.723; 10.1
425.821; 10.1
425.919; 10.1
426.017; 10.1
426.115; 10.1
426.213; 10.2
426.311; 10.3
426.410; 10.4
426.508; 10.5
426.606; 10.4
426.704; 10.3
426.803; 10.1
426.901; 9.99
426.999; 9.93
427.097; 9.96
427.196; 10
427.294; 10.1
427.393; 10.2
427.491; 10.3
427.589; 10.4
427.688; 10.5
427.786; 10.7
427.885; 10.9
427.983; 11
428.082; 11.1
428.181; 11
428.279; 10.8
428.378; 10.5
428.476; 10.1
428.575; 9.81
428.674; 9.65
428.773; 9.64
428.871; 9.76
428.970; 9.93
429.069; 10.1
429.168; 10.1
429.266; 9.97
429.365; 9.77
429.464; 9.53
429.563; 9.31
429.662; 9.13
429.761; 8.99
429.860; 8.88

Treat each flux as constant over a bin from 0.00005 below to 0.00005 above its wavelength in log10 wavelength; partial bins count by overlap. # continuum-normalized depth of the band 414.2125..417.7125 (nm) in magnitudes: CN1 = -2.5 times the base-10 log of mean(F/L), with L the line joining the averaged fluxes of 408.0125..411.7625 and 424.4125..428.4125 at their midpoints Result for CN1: 0.07 mag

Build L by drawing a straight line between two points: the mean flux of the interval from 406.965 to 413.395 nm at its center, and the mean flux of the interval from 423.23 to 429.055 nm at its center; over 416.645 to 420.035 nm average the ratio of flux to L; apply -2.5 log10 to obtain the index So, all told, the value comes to 0.10 mag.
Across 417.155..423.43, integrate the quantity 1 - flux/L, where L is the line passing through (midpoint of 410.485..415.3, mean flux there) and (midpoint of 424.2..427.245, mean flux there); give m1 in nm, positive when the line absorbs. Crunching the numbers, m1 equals 0.35 nm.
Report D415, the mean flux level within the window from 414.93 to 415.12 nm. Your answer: 9.77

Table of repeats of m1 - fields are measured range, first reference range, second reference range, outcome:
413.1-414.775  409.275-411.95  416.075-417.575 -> -0.10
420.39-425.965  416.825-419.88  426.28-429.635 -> -0.40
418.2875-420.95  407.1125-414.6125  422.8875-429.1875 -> 0.12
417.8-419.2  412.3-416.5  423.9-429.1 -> 0.14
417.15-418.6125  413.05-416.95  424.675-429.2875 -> 0.17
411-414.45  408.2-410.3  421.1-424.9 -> -0.09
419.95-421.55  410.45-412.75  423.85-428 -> 0.00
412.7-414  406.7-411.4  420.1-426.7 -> -0.04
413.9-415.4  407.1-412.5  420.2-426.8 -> 0.02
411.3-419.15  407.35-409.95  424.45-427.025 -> 0.43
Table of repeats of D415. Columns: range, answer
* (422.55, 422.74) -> 9.71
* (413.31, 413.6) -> 9.97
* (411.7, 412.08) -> 10.3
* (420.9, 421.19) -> 10.5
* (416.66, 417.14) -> 9.72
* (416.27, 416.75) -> 9.18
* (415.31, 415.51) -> 9.4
